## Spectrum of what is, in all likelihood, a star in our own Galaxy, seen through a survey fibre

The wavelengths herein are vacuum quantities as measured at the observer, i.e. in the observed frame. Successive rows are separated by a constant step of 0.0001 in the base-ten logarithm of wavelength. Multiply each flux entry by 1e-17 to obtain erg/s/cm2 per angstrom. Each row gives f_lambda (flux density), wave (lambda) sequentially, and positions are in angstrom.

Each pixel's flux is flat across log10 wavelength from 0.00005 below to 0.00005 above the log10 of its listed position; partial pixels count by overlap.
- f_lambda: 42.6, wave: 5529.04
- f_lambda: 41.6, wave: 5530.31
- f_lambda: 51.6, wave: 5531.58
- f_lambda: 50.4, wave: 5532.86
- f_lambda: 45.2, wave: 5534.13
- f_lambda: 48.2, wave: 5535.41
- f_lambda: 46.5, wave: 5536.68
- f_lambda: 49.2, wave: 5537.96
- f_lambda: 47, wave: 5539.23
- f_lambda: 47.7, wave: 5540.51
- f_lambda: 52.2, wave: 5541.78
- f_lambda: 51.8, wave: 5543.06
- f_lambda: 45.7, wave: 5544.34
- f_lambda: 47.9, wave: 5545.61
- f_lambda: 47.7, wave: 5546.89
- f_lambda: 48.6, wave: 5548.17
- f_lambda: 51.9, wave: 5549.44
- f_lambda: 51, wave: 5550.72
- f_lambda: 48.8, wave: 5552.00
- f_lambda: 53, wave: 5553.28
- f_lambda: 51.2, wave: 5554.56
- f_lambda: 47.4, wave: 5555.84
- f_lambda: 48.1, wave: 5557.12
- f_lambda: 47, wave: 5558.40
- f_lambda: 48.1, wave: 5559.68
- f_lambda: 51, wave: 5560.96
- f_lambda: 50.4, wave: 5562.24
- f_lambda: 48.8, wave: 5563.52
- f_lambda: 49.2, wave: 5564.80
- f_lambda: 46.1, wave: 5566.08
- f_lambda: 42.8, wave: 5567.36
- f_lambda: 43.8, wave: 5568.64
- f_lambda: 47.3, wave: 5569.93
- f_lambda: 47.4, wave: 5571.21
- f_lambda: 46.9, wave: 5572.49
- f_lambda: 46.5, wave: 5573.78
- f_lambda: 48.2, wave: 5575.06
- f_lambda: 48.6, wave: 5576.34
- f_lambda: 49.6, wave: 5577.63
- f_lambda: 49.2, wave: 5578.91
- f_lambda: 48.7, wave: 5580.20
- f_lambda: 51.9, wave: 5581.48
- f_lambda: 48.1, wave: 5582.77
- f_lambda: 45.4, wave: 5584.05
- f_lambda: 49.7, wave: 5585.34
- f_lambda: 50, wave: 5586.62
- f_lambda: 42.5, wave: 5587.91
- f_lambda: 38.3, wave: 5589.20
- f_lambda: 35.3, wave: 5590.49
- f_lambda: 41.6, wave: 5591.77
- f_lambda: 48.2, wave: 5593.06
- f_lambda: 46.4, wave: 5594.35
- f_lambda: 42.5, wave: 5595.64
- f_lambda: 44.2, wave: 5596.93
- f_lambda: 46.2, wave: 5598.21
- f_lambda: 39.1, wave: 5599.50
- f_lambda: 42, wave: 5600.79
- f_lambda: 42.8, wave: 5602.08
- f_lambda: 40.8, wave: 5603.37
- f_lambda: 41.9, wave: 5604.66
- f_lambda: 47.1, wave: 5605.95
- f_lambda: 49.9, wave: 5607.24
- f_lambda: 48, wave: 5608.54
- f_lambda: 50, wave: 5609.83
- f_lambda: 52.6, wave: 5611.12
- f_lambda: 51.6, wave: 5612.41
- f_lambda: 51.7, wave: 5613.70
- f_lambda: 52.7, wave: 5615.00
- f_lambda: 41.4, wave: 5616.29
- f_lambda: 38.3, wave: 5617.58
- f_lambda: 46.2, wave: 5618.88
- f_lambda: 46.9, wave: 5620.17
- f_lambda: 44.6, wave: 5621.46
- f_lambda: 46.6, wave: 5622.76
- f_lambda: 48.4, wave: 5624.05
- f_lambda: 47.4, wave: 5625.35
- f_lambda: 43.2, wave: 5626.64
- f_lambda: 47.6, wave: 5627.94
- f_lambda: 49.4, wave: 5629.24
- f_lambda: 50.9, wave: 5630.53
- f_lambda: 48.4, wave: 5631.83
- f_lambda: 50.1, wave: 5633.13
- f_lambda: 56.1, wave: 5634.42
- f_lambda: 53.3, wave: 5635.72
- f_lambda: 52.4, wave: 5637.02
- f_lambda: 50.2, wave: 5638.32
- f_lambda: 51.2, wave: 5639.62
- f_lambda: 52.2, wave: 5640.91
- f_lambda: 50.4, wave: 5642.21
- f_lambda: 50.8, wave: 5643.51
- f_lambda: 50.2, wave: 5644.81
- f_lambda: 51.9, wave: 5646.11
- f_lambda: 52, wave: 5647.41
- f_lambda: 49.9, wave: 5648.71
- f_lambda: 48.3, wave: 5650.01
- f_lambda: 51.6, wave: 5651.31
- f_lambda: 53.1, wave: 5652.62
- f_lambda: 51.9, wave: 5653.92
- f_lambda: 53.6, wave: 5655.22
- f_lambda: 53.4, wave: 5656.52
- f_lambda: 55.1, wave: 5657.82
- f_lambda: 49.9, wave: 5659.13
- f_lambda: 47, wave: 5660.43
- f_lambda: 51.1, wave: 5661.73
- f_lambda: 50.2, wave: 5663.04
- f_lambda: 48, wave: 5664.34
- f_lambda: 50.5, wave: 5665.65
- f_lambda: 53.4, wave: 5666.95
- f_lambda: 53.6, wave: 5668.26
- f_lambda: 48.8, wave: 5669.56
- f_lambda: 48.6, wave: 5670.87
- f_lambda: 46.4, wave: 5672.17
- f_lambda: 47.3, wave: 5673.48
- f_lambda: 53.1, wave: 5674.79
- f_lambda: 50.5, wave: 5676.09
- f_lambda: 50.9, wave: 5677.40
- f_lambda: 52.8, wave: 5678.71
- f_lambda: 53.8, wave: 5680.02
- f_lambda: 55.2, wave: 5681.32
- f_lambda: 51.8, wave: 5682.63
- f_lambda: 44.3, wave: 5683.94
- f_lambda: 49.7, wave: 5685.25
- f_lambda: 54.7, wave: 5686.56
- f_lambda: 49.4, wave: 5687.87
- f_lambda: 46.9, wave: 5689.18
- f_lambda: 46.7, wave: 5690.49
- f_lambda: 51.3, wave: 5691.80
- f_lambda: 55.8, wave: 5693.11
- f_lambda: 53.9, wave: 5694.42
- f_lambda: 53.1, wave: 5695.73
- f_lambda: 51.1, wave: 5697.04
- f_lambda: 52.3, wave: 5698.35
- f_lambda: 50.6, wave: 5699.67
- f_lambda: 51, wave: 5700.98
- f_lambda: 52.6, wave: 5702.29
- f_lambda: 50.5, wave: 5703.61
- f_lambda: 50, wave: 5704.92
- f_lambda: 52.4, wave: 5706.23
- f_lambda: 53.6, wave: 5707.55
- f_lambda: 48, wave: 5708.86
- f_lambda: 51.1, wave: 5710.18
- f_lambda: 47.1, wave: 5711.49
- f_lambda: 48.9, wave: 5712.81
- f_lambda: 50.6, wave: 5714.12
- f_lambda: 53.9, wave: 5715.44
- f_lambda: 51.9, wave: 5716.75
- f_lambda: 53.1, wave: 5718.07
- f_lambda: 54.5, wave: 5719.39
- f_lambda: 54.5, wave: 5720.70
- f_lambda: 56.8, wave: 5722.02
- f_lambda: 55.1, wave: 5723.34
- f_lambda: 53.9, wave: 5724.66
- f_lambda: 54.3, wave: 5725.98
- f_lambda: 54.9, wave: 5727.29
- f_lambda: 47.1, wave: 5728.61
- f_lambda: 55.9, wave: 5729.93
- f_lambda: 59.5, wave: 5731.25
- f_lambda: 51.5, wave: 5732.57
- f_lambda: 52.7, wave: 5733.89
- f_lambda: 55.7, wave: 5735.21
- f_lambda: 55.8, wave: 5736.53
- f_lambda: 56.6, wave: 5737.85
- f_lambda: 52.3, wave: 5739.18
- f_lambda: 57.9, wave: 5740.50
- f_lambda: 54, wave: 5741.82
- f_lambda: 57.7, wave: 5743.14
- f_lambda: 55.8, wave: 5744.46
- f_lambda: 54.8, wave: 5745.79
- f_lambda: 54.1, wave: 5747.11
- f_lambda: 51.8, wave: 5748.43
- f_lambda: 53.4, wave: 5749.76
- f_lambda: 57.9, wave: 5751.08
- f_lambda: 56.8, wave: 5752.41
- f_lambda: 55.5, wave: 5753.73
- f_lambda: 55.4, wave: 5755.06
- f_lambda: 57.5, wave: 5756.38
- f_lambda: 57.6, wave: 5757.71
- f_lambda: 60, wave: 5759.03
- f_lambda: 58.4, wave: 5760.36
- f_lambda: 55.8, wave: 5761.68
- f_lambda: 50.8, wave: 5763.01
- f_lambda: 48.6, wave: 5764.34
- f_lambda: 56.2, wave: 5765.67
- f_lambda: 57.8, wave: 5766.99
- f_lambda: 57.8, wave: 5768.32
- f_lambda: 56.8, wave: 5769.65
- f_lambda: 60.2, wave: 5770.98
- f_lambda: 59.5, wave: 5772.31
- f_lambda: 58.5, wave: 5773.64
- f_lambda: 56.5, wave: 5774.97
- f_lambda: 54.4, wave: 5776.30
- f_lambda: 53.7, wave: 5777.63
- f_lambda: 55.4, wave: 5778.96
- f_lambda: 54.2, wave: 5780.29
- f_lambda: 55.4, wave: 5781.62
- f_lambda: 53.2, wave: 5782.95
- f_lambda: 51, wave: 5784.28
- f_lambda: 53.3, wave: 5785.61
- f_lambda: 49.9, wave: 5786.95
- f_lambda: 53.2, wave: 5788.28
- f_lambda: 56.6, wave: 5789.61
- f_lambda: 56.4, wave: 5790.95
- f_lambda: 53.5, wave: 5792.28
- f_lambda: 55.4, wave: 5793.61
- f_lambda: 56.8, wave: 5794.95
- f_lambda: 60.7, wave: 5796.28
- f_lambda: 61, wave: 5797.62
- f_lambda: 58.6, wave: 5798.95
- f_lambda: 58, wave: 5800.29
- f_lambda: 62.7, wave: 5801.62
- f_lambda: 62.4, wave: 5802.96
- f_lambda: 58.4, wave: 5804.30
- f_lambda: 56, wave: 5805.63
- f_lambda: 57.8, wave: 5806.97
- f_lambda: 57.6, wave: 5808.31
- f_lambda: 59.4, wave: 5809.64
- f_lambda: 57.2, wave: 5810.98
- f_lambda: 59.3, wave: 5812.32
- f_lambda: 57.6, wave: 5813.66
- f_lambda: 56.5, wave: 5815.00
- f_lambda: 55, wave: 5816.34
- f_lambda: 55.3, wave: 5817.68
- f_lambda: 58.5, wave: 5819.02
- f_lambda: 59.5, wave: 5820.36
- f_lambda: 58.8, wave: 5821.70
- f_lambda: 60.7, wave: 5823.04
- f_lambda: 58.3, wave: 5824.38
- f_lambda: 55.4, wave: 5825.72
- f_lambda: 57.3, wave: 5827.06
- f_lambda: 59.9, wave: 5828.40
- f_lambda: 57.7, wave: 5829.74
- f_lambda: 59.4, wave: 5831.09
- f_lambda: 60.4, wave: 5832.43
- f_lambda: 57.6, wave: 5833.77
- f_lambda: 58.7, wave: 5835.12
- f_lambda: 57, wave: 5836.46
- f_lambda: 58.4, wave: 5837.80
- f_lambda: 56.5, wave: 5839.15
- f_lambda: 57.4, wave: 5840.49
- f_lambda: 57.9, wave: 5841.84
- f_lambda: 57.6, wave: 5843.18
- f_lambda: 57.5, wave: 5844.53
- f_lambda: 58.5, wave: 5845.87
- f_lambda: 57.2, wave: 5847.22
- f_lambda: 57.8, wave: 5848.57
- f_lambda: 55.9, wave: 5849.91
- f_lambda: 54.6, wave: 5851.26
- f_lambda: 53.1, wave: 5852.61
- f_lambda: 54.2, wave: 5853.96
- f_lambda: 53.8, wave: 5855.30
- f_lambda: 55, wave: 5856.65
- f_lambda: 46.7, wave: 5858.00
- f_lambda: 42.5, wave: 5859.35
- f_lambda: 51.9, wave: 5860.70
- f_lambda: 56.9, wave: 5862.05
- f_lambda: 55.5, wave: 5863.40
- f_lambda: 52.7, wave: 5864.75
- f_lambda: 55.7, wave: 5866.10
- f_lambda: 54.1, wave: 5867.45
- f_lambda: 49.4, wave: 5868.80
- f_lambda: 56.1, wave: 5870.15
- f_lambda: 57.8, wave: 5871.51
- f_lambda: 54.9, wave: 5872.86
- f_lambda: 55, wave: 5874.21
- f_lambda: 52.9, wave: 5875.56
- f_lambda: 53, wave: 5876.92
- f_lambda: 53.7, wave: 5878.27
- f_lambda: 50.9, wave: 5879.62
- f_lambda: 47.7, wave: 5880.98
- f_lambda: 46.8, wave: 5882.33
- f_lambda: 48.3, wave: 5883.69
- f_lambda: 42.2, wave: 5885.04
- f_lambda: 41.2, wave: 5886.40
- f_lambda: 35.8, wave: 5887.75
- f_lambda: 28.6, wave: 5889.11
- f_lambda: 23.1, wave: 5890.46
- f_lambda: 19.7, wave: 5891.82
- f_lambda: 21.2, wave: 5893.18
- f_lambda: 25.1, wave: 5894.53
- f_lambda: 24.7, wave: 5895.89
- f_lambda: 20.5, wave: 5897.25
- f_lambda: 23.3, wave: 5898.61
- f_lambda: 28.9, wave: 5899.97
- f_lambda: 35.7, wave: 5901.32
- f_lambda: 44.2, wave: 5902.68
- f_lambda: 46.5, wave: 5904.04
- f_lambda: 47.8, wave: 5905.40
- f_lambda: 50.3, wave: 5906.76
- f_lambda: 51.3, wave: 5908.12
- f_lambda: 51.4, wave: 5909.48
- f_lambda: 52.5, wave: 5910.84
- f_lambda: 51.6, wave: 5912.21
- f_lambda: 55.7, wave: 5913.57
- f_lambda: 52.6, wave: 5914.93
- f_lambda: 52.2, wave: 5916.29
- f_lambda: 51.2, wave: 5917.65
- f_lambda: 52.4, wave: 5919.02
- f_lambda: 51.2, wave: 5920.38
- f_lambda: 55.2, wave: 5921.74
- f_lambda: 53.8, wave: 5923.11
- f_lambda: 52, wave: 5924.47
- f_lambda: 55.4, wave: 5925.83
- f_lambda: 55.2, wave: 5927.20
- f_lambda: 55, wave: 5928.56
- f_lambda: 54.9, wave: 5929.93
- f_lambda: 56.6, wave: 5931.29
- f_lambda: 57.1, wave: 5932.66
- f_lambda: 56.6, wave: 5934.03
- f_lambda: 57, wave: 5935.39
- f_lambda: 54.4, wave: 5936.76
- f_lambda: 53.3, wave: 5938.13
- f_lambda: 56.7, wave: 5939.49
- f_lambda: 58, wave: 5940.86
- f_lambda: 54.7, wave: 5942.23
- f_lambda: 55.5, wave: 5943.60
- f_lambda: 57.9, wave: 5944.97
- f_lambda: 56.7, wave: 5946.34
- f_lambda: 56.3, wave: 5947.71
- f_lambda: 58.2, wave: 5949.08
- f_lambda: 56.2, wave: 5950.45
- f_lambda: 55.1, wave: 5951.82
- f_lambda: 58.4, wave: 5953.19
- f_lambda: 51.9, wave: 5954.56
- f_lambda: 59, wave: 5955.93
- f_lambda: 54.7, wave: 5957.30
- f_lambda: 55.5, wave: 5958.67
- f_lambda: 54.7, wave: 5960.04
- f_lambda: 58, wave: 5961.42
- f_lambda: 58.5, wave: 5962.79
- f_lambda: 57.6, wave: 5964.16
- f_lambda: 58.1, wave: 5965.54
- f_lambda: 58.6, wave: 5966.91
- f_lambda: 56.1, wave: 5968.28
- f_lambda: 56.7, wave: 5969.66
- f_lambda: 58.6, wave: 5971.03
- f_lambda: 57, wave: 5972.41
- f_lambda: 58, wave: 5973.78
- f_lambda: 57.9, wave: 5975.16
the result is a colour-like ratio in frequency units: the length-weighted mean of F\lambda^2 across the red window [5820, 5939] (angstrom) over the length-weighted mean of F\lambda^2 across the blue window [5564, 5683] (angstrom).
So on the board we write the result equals 1.1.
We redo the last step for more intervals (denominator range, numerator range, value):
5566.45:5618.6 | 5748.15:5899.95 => 1.25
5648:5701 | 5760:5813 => 1.15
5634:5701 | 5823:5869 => 1.16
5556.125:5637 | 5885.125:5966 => 1.17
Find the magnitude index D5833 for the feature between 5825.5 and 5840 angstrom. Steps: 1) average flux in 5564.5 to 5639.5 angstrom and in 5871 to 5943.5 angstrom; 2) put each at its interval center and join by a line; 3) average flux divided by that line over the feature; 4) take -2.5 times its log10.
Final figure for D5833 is -0.23 mag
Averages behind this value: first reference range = 46.9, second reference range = 47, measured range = 58.1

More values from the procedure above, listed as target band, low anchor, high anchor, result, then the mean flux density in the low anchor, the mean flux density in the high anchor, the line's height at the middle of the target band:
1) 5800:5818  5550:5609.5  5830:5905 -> -0.21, 46.6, 48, 47.7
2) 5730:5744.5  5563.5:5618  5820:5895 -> -0.13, 46.1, 51.5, 49.1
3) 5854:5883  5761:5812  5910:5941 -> 0.05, 56.4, 54.3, 55.1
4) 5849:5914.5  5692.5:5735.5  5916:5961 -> 0.19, 52.6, 55.3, 54.6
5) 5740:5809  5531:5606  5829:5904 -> -0.18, 47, 48.2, 47.8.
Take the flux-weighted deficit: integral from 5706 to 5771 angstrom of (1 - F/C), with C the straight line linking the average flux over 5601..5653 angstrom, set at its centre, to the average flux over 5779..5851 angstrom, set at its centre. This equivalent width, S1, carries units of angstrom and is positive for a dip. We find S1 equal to -0.8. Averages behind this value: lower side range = 48.7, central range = 54.4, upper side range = 57.3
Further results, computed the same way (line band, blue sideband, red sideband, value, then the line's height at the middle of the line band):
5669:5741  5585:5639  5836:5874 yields -3.3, 49.7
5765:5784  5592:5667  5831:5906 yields -3.2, 48.2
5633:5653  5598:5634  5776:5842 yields -1.4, 48.2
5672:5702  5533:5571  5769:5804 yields 1.1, 53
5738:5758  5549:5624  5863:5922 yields -4.2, 45.8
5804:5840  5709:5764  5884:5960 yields -4.5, 51.5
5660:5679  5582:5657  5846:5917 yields -1.0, 47.5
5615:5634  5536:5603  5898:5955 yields 0.5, 47.9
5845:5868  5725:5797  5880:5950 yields -1.7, 50.2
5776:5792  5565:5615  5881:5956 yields -2.3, 47.1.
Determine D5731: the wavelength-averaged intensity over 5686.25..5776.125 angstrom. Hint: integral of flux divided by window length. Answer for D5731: 54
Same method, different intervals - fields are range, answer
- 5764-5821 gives 56.7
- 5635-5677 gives 50.9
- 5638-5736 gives 51.6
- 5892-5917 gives 40.5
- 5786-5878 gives 56.4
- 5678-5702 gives 51.4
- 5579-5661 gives 48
